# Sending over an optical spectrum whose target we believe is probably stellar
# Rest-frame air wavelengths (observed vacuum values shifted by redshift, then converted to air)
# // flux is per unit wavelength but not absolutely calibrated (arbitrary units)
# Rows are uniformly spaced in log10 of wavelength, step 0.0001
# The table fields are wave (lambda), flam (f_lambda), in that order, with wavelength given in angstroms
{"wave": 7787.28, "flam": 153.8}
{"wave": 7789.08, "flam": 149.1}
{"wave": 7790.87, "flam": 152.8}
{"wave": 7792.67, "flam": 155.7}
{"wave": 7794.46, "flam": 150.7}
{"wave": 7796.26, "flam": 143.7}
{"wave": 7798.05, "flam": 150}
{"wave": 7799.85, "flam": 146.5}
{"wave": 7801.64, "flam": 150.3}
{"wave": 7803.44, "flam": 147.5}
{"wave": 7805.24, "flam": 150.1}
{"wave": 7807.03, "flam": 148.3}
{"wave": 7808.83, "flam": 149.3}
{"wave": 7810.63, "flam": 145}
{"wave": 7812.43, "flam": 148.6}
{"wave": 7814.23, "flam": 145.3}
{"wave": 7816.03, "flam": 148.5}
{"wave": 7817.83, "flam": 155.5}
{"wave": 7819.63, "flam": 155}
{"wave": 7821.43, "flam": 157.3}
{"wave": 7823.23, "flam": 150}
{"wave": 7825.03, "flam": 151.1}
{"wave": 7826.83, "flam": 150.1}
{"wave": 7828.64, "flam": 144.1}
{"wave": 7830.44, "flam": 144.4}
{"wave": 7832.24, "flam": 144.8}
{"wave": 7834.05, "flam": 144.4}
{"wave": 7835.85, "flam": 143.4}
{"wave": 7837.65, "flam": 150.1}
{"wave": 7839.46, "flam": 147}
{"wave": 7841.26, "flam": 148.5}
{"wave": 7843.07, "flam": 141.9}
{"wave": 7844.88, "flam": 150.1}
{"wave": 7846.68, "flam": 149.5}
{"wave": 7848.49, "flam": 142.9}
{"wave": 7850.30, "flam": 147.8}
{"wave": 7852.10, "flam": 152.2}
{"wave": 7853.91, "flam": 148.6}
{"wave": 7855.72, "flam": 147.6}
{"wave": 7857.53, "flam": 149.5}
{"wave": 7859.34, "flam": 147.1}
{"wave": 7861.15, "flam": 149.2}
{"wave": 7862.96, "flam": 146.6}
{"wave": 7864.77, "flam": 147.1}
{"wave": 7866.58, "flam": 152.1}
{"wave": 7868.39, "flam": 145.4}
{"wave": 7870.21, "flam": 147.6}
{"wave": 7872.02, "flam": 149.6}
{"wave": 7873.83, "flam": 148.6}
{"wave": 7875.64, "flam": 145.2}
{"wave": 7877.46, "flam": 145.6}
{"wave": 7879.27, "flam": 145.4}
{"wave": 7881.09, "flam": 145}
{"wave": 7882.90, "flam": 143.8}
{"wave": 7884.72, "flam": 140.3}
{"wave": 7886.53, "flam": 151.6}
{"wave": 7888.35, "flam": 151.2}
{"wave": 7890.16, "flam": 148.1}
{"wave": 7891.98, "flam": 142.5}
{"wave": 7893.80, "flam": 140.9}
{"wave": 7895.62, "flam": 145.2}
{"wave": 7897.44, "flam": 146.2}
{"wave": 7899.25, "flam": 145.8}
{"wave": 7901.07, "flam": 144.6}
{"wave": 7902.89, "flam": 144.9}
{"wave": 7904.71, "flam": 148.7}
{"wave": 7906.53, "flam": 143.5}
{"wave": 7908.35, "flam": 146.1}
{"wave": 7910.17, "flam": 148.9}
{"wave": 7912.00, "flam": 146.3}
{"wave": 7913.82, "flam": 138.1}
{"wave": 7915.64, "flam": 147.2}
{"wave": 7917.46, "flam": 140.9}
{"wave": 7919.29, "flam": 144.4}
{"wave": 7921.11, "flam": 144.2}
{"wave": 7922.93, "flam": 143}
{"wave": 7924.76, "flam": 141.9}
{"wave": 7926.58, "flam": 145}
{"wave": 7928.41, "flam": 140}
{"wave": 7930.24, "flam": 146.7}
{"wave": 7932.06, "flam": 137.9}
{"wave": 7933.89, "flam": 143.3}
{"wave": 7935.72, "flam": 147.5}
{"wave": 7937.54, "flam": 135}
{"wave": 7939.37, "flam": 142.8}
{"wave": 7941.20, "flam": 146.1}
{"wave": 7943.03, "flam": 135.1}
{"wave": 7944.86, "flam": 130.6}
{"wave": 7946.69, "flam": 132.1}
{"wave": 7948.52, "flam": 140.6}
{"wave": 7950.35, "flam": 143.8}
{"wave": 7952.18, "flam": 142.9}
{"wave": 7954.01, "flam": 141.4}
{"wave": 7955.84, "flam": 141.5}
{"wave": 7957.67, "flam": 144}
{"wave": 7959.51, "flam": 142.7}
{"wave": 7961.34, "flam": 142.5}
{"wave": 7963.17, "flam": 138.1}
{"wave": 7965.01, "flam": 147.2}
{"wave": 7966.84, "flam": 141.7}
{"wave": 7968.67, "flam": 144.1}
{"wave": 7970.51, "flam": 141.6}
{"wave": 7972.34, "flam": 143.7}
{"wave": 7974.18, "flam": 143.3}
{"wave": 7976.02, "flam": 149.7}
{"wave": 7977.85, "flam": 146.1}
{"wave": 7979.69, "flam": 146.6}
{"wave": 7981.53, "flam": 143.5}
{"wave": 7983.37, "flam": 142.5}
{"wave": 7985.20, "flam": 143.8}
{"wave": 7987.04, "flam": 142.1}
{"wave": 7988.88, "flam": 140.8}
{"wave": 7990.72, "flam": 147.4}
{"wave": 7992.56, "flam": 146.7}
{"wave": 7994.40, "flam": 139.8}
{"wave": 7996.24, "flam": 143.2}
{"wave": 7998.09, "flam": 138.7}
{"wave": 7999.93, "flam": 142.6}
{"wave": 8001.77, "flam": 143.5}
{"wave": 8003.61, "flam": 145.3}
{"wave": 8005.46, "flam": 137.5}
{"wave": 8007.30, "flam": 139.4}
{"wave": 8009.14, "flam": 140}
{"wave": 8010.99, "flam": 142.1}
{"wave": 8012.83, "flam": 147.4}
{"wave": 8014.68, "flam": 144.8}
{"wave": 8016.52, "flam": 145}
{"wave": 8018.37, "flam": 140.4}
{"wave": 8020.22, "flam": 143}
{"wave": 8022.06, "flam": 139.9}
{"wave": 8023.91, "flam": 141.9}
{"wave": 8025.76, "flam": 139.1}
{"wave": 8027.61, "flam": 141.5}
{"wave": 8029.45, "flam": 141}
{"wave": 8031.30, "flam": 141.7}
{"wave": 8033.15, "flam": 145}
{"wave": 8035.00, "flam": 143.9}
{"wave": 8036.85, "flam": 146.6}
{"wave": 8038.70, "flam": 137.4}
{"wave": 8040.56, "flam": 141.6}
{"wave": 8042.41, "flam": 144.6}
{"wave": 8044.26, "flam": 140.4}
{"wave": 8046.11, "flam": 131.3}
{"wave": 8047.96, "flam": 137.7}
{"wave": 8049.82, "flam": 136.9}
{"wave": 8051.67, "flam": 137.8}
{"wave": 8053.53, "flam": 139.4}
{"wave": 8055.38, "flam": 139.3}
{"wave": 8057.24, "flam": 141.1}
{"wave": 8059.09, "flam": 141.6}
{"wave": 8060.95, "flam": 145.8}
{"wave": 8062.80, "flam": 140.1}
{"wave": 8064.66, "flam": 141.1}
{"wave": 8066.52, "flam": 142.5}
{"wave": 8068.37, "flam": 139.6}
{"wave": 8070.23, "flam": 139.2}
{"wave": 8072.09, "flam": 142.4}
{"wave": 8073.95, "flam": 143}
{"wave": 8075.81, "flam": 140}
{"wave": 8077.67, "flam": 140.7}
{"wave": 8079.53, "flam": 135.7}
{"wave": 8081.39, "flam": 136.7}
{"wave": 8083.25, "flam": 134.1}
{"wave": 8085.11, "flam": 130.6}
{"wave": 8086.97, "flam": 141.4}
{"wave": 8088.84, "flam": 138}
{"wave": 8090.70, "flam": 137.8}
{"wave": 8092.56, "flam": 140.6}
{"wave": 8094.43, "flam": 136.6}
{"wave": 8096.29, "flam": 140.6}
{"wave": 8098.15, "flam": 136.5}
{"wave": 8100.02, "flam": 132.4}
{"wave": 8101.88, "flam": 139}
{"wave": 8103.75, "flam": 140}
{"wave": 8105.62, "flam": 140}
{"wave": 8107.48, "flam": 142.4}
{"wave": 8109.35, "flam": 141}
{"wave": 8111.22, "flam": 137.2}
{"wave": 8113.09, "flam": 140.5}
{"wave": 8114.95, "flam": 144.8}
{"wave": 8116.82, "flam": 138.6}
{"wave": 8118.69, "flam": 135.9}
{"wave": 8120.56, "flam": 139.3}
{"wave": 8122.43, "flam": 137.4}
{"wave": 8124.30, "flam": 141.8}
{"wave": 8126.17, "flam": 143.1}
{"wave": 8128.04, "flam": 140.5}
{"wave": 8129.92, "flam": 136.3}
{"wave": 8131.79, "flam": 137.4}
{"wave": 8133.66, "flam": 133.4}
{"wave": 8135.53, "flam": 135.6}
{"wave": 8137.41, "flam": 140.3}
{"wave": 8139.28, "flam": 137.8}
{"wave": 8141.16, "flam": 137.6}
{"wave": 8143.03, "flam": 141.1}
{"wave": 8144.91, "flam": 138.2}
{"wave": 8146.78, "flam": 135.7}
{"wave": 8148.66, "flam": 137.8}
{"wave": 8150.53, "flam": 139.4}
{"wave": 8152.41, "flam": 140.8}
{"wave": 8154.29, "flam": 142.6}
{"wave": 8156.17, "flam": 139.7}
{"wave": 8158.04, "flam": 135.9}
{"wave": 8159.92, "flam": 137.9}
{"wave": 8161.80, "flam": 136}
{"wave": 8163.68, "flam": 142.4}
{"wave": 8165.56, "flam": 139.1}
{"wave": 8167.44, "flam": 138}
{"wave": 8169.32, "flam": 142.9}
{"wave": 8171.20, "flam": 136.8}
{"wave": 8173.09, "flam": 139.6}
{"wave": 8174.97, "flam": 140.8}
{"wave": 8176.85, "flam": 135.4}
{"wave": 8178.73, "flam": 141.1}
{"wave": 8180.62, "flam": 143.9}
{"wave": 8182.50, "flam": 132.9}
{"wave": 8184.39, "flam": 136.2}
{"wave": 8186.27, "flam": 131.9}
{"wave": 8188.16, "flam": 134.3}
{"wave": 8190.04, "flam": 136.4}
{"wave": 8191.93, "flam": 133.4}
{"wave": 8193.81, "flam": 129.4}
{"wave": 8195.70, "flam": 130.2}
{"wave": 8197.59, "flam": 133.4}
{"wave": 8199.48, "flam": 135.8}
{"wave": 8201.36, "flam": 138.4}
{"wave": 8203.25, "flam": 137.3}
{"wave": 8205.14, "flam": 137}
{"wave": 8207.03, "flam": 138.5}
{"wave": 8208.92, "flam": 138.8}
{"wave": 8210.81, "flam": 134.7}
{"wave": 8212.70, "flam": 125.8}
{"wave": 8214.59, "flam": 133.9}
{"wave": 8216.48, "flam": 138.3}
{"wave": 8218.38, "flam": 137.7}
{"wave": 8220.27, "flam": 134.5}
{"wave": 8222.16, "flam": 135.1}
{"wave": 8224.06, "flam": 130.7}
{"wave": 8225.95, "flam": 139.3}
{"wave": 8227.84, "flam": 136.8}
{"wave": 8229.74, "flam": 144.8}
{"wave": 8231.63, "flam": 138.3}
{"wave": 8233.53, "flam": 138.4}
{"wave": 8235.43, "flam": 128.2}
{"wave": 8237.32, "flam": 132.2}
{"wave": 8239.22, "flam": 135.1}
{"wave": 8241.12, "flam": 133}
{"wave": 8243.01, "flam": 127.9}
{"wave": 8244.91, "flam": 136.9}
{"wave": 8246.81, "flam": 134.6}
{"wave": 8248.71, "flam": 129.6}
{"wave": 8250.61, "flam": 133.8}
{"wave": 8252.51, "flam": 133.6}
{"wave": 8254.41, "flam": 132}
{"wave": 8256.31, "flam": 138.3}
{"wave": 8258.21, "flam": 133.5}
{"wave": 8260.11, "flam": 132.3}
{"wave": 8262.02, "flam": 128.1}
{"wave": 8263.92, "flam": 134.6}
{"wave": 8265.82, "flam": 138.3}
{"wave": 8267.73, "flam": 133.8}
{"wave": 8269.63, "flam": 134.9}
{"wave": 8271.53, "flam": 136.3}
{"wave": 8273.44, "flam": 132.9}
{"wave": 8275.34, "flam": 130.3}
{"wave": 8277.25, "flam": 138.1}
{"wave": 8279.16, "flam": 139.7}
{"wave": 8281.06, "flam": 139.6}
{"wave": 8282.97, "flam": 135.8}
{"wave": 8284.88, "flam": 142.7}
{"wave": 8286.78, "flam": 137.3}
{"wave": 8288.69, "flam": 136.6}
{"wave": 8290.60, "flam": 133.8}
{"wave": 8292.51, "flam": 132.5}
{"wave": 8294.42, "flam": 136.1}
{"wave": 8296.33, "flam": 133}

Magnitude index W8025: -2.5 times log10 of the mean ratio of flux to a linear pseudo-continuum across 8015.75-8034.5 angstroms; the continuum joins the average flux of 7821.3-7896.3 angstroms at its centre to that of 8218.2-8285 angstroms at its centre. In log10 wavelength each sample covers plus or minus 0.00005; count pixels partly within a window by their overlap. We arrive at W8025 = 0.00 mag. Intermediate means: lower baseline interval 147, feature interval 142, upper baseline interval 135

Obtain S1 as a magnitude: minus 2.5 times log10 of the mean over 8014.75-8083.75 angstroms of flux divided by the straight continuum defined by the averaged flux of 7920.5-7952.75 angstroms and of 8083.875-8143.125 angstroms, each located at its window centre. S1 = -0.01 mag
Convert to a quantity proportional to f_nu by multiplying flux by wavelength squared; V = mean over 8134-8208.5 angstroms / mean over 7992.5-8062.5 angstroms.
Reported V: 1.01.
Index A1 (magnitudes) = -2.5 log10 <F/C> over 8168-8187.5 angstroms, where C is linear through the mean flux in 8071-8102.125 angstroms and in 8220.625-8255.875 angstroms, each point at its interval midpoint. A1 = -0.02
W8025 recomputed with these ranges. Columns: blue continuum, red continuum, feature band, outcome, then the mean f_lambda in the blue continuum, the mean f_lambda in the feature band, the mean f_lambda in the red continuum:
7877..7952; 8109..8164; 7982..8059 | 0.00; 143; 142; 139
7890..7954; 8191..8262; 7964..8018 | -0.02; 143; 143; 135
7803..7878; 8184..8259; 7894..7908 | 0.00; 148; 145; 135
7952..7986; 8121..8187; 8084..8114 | 0.01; 144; 138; 139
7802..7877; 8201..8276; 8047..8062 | 0.01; 148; 140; 135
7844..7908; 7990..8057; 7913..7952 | 0.03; 147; 141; 141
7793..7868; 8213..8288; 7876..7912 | 0.01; 148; 146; 135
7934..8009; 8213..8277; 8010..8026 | -0.01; 142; 143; 134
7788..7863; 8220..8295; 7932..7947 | 0.04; 149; 139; 135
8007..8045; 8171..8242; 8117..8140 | 0.00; 142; 138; 136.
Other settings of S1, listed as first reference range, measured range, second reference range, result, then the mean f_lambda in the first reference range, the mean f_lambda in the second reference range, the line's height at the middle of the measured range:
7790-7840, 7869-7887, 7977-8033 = 0.005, 149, 143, 147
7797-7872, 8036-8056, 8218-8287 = 0.018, 148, 135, 142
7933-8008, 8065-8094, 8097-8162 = 0.008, 142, 139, 140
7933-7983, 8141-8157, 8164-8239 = -0.014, 142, 136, 137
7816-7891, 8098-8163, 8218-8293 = 0.003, 148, 135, 139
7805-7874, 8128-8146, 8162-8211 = 0.007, 148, 137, 139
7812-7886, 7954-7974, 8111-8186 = 0.012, 148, 139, 144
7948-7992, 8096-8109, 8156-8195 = 0.006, 143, 137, 139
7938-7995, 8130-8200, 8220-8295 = 0.000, 142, 135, 137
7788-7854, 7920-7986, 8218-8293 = 0.017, 149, 135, 145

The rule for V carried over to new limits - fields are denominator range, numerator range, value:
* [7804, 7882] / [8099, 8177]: 1.01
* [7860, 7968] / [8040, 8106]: 1.00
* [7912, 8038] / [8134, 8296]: 1.01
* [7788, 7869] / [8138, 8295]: 1.01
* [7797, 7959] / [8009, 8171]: 1.01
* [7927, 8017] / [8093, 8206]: 1.01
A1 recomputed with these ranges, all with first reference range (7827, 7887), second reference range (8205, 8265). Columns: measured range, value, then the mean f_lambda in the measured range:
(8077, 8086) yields 0.03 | 135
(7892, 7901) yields 0.01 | 144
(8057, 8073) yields -0.01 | 142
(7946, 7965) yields 0.02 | 141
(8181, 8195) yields 0.02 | 134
